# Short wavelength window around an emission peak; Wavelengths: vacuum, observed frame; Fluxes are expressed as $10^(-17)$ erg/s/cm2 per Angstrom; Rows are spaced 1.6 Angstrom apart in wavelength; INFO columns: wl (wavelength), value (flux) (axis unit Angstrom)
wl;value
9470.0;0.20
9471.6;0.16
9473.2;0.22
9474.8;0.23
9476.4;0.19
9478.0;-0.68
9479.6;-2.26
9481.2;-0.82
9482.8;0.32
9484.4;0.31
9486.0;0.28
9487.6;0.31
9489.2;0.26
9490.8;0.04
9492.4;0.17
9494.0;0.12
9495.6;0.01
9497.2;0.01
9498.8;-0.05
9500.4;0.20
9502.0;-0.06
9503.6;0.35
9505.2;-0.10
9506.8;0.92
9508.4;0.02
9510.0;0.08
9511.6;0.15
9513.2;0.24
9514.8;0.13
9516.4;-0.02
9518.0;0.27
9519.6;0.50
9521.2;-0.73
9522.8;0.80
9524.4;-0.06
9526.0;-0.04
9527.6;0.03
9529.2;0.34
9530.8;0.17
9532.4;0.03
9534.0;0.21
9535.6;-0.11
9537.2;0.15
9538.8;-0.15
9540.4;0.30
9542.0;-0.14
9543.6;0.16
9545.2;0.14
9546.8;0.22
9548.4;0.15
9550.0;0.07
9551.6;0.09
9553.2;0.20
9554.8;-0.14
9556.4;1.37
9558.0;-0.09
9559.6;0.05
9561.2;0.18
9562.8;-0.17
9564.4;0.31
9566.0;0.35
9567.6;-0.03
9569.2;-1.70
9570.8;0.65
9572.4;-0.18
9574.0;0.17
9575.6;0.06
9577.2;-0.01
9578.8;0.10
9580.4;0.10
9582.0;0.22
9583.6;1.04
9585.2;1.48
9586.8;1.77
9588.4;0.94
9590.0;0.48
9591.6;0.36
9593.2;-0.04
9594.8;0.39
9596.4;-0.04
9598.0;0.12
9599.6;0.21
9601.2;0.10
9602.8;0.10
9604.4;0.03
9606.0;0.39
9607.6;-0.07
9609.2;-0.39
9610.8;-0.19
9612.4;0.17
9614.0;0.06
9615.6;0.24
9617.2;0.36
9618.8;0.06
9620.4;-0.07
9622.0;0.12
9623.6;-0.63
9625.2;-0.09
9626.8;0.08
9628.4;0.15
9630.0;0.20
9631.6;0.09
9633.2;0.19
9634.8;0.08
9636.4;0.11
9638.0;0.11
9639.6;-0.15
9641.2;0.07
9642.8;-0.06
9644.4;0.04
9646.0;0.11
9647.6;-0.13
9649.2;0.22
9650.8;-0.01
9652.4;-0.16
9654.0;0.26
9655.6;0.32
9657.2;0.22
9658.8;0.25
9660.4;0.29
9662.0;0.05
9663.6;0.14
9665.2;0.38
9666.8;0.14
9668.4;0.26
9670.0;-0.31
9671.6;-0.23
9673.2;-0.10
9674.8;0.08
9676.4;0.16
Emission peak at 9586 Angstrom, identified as Hbeta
